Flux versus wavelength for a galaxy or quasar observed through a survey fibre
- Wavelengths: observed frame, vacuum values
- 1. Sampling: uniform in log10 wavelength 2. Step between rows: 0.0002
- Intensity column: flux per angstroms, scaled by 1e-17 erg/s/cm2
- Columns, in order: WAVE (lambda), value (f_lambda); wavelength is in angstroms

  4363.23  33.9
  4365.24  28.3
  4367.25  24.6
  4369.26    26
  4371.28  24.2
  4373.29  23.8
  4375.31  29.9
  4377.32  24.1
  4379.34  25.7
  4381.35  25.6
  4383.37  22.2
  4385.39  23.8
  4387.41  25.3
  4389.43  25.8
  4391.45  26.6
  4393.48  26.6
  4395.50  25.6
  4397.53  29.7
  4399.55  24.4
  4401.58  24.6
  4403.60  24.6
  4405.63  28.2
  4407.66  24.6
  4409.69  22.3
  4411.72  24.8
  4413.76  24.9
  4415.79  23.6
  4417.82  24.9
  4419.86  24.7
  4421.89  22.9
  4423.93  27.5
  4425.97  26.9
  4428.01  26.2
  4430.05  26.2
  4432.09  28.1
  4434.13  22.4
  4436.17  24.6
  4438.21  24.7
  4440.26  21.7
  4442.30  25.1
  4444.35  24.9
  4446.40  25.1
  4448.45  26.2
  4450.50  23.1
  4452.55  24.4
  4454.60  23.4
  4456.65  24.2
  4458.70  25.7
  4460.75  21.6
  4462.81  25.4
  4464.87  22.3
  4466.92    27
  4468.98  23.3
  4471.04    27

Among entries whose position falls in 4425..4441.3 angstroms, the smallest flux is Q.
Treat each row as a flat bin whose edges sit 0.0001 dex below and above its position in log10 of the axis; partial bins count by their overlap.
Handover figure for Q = 21.7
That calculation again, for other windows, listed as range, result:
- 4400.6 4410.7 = 22.3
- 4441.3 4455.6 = 23.1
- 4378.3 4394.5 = 22.2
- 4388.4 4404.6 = 24.4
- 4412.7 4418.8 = 23.6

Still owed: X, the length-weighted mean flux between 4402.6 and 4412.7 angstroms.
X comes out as 24.9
